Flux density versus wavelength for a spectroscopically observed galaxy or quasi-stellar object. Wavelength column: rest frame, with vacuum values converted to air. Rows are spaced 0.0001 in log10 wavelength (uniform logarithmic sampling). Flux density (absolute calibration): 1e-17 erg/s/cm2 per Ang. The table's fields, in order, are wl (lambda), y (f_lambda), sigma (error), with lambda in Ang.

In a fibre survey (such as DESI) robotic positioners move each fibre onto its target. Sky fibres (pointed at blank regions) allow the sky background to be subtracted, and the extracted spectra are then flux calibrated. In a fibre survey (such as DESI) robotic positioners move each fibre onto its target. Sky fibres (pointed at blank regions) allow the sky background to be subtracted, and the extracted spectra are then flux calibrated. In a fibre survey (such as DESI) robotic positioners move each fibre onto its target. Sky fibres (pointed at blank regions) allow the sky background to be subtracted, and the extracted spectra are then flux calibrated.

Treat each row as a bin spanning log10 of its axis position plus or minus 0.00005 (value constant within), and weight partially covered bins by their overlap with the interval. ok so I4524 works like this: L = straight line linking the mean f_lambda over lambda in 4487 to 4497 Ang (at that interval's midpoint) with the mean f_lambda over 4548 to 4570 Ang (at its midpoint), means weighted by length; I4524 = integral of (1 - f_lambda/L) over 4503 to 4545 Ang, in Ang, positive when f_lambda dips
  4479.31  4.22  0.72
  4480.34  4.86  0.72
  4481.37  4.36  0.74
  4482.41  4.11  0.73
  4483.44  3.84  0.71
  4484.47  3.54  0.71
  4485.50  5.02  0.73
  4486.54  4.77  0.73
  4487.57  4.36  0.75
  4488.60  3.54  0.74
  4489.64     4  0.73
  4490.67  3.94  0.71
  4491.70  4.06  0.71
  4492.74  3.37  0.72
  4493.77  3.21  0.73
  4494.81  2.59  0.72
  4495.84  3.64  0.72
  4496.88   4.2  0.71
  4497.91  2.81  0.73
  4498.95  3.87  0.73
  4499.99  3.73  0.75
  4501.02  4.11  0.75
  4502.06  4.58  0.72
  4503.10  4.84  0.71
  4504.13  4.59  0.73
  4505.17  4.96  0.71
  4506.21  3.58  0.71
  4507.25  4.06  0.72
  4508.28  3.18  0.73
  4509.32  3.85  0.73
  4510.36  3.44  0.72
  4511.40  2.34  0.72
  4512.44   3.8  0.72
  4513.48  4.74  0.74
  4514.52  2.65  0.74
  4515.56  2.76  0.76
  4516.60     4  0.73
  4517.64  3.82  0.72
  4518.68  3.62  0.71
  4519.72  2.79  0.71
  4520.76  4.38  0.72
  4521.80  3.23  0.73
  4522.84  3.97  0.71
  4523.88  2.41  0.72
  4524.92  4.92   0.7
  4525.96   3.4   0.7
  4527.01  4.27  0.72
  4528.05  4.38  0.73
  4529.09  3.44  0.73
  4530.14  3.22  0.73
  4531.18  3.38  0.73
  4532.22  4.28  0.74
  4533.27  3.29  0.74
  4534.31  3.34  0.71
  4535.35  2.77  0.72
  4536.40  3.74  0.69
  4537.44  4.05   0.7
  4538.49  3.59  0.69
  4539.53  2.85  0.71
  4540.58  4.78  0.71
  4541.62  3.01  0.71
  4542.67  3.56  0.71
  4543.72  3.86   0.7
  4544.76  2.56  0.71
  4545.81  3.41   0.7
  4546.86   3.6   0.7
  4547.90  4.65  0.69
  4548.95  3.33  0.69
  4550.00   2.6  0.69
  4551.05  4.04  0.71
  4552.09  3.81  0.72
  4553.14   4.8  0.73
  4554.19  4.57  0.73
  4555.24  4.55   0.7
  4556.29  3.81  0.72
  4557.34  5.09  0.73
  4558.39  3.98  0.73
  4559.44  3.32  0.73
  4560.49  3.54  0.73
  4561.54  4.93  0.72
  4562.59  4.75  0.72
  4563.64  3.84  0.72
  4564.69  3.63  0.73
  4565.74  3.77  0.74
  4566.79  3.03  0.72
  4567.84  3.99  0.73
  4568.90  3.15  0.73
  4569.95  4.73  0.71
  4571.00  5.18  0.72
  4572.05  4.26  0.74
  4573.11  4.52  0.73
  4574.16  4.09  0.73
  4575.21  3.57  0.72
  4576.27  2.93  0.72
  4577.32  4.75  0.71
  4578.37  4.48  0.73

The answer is 1.81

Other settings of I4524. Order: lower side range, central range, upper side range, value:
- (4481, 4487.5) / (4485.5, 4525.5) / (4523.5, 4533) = 2.5 Ang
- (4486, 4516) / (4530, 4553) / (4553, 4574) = 2.7 Ang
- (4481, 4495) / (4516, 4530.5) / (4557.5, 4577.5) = 1.0 Ang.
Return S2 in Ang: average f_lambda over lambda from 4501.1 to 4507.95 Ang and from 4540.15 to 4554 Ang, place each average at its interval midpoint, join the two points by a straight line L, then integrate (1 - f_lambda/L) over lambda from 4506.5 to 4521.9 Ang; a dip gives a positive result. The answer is 2.6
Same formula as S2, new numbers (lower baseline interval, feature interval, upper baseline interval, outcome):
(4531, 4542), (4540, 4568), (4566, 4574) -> -0.2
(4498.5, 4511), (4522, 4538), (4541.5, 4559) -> 1.2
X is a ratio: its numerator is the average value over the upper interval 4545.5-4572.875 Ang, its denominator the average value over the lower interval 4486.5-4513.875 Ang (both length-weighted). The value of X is 1.0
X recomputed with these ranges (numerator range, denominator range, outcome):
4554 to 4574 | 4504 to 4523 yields 1.13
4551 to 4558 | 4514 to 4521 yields 1.30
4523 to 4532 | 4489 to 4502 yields 1.01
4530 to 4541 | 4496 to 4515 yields 0.93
